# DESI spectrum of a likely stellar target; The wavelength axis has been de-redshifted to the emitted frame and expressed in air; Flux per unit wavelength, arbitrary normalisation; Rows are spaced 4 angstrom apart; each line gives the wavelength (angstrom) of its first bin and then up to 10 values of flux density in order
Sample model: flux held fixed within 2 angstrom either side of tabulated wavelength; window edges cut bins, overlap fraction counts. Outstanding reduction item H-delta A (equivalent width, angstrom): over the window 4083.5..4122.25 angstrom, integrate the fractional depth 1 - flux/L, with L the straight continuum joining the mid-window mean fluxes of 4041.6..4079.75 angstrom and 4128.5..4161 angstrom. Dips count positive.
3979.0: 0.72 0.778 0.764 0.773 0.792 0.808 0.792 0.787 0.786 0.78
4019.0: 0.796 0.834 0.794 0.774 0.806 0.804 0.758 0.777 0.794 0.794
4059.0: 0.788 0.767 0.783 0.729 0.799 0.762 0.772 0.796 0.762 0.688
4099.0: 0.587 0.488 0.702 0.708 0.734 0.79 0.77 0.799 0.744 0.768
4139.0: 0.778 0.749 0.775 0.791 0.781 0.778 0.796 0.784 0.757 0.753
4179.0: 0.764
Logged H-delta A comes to 3.7 angstrom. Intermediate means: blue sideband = 0.776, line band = 0.7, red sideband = 0.771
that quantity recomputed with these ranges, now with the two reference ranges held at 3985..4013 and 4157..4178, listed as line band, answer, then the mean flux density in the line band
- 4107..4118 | 0.8 angstrom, 0.724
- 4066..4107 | 3.4 angstrom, 0.714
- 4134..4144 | 0.1 angstrom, 0.766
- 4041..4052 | 0.1 angstrom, 0.775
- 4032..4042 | -0.2 angstrom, 0.797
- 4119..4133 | 0.0 angstrom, 0.774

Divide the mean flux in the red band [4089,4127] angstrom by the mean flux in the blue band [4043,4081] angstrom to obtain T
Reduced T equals 0.9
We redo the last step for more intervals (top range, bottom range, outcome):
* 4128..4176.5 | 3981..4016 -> 0.98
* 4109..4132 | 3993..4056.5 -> 0.96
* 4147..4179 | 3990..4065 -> 0.98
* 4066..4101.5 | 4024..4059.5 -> 0.93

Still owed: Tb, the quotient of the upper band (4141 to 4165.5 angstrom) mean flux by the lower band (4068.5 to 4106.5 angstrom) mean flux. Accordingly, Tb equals 1.1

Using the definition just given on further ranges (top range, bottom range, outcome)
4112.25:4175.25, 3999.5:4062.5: 0.98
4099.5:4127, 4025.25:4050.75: 0.89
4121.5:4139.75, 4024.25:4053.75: 0.98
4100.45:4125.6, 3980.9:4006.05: 0.89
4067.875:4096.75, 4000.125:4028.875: 0.95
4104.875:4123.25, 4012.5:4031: 0.92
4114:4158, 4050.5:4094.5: 1.00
